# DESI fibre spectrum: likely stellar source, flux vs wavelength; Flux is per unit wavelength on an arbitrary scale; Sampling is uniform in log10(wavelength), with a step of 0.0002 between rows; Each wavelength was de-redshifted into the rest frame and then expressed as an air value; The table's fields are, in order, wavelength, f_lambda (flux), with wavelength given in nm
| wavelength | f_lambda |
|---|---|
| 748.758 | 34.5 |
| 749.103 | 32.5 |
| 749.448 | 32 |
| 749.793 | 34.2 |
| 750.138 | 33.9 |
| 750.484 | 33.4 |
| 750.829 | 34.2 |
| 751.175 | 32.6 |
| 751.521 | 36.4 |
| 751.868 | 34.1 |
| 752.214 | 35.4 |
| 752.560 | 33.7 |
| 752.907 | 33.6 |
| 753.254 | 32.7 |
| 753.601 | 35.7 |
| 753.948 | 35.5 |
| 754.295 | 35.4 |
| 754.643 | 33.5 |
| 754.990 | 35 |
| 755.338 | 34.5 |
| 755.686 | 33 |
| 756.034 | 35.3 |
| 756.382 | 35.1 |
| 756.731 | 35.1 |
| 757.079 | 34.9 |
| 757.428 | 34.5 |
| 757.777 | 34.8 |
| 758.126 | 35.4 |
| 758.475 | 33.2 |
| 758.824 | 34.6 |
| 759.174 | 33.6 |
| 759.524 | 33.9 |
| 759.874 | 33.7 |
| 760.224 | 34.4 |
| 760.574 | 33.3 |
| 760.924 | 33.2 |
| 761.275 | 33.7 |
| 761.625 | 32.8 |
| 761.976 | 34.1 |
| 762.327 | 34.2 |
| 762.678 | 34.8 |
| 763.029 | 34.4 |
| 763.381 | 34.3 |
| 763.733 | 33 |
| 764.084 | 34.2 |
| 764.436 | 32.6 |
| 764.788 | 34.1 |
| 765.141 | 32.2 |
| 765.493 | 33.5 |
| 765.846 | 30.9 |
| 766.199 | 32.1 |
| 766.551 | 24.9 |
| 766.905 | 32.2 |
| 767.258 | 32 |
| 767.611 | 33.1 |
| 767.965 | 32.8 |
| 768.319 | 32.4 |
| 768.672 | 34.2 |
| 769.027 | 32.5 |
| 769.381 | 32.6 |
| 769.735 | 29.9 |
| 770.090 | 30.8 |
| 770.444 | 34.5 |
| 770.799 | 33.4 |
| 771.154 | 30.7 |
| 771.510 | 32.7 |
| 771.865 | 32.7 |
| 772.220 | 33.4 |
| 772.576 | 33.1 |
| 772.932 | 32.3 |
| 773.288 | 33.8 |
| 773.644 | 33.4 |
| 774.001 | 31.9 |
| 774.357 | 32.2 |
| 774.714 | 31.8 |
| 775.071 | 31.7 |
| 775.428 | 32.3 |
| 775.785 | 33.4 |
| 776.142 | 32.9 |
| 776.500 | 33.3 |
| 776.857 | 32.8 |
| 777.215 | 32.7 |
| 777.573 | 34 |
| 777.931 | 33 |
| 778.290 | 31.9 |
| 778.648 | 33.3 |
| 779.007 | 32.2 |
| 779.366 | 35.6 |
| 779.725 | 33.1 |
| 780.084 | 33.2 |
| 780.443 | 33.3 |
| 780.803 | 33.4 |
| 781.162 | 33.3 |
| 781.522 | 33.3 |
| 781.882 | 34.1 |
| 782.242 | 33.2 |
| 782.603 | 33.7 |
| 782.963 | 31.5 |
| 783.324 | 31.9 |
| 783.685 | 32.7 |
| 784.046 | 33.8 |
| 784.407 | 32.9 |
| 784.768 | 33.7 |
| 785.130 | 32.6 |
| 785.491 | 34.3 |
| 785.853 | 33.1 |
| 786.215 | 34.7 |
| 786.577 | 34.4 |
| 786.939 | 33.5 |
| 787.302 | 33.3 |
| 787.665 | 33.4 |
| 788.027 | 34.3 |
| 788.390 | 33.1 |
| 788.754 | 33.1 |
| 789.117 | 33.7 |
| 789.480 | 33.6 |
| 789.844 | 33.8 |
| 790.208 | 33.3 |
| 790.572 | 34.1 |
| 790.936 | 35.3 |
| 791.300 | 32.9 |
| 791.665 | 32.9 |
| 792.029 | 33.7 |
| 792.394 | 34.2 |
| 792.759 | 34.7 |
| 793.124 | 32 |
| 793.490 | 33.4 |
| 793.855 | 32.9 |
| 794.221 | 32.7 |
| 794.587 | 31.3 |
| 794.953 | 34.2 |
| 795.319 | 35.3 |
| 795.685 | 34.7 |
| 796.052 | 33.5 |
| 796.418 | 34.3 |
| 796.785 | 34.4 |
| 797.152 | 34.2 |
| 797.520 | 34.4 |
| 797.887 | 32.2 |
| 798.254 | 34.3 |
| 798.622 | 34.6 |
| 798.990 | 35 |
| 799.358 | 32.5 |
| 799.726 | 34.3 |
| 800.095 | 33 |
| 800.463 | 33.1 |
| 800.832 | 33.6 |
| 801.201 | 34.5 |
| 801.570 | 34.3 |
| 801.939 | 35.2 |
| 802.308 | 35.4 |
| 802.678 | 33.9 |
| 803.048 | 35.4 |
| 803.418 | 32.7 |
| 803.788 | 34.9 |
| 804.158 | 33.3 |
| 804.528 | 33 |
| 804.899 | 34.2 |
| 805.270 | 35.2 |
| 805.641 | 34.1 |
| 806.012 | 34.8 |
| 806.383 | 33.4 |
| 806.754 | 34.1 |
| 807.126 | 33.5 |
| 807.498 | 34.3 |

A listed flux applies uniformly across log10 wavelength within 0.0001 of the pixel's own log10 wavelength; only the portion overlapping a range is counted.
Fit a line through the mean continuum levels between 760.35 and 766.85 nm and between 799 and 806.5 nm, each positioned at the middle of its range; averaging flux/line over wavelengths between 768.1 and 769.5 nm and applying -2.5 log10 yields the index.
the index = 0.004 mag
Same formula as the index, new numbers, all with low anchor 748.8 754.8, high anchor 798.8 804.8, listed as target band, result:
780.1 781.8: 0.02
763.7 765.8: 0.03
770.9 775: 0.05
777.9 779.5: 0.03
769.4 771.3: 0.07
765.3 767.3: 0.11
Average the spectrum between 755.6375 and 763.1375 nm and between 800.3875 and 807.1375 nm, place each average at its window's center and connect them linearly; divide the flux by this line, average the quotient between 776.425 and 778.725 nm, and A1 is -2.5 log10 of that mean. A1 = 0.039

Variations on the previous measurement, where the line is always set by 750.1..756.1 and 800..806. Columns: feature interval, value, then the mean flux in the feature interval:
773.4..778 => 0.05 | 32.7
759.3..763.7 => 0.01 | 33.9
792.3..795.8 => 0.02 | 33.5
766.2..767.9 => 0.11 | 30.9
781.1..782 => 0.02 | 33.6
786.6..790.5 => 0.02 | 33.6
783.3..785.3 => 0.04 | 33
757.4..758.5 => -0.01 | 34.6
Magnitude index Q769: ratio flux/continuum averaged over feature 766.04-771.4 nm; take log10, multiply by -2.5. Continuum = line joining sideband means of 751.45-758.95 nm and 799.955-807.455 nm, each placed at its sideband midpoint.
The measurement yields 0.08 mag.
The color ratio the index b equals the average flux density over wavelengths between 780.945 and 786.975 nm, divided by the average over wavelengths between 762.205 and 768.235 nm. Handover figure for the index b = 1.0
